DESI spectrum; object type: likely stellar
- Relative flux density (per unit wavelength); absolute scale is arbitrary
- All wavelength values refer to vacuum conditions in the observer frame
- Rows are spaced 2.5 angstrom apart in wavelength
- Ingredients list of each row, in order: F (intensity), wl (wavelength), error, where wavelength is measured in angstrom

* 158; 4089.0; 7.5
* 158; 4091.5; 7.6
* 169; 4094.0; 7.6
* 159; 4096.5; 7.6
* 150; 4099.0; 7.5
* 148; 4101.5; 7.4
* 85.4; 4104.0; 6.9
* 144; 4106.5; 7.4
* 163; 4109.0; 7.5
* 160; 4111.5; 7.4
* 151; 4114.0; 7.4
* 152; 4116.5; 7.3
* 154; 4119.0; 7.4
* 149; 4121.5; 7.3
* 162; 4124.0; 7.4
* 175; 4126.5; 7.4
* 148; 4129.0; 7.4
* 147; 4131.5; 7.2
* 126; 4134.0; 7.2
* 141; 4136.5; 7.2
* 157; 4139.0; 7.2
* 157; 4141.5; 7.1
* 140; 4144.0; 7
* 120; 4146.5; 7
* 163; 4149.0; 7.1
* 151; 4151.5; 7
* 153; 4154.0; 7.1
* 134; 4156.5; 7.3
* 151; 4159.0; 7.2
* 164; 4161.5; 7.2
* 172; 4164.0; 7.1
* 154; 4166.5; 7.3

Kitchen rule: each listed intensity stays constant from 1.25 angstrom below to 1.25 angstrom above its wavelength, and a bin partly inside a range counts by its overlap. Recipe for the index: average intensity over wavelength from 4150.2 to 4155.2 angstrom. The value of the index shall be 152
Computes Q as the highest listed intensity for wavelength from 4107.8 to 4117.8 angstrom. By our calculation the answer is 163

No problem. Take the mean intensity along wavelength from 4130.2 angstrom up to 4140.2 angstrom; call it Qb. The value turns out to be 143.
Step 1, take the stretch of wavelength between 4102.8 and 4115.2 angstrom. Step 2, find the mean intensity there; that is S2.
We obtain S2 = 141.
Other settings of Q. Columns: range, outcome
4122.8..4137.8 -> 175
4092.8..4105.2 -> 169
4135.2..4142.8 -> 157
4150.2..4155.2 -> 153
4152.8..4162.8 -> 164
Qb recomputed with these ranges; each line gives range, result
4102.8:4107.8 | 115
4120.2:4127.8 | 162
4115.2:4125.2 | 154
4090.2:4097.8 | 162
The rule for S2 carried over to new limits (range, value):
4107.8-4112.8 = 161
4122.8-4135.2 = 152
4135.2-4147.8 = 143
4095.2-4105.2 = 136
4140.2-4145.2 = 149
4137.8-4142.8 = 157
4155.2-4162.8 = 150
